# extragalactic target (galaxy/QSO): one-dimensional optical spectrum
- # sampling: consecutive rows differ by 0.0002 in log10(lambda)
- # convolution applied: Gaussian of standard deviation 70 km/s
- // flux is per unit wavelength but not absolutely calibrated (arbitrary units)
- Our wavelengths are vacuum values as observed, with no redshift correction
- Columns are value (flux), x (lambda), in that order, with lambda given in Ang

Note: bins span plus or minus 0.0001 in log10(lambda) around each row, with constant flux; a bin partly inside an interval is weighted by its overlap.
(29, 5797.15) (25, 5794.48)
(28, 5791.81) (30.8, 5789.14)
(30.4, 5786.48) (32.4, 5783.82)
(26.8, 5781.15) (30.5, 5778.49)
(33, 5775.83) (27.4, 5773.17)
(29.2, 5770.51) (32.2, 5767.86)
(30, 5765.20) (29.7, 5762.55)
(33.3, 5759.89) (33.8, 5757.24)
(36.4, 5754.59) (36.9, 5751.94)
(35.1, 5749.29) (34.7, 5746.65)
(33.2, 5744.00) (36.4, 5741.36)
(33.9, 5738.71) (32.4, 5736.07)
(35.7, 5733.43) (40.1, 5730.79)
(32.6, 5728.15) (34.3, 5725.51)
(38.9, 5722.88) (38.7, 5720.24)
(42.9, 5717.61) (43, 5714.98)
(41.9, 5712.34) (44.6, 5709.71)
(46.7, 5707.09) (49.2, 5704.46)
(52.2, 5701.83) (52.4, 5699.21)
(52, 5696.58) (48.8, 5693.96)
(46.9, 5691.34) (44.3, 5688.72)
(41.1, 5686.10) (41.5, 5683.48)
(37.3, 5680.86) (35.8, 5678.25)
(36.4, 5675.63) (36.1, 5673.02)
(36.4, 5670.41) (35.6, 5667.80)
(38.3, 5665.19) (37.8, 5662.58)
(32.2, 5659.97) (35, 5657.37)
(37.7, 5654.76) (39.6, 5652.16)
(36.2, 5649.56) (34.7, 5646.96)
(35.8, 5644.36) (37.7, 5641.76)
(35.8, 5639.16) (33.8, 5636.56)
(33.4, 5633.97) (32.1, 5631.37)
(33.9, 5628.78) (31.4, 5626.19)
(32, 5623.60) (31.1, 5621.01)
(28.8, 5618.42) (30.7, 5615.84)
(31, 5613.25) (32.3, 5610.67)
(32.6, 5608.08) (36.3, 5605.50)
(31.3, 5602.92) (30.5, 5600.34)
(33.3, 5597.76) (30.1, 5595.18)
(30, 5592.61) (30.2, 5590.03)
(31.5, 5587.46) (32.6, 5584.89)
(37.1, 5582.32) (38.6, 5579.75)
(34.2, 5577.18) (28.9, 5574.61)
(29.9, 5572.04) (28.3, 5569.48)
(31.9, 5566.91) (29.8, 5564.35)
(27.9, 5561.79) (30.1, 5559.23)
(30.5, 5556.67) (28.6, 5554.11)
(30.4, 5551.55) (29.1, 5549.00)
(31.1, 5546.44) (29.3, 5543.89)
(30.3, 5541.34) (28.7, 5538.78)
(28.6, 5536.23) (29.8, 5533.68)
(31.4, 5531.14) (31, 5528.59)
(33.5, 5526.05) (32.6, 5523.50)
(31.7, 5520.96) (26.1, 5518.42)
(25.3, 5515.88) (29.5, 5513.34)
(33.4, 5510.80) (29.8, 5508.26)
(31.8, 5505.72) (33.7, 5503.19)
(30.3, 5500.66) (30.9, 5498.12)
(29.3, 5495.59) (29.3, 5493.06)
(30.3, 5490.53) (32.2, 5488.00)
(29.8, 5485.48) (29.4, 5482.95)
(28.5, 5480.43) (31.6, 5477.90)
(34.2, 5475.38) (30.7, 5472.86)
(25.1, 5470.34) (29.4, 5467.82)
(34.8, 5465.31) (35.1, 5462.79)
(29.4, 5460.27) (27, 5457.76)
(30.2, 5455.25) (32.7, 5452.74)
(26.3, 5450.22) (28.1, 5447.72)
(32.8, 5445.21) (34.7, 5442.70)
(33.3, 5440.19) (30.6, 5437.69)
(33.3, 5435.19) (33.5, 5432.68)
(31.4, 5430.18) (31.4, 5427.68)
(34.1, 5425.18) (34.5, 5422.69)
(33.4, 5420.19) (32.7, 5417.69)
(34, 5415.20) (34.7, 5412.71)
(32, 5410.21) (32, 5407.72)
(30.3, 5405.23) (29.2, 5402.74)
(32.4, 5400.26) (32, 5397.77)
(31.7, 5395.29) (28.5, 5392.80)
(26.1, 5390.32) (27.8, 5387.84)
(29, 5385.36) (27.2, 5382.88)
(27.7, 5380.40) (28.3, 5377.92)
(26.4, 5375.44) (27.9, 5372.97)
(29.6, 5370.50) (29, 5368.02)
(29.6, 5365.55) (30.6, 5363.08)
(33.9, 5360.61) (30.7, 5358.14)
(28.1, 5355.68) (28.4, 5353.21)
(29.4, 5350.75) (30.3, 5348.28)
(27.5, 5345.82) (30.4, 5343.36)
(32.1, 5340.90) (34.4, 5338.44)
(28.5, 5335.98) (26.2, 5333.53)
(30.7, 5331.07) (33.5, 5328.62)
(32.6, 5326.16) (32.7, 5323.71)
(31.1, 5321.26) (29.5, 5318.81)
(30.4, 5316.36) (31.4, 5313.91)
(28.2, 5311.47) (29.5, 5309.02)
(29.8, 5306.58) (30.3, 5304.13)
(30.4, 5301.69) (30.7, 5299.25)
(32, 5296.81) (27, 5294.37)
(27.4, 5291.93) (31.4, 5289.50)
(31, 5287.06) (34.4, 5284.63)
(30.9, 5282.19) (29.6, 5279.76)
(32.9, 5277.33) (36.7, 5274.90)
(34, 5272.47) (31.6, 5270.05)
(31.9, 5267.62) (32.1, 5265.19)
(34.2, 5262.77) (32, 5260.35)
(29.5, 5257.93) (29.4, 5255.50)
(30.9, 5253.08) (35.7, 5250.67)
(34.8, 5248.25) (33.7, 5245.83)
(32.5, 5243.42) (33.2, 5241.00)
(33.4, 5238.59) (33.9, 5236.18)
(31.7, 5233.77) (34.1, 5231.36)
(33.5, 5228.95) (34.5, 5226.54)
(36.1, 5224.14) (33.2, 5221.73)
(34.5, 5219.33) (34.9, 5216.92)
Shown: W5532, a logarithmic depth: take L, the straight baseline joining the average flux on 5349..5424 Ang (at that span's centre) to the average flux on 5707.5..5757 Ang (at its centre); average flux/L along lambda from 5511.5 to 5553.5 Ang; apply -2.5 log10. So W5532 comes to 0.11 mag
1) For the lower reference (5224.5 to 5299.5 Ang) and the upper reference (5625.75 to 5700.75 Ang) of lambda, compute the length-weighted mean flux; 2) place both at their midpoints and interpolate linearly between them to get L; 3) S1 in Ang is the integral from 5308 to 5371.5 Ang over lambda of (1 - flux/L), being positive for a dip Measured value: 6.0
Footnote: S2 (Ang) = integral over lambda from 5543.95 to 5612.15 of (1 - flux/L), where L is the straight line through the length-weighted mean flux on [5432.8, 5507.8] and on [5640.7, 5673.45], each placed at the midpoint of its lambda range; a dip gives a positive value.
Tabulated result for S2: 5.4 Ang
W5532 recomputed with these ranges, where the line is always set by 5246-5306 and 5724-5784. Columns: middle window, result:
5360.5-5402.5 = 0.10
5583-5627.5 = 0.04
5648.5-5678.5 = -0.11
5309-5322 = 0.06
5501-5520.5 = 0.08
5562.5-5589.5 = 0.01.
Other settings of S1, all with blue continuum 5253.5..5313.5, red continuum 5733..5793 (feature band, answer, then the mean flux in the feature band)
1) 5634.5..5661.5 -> -3.24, 35.8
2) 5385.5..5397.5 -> 0.96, 28.9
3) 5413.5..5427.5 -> -0.96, 33.6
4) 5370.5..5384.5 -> 1.61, 27.7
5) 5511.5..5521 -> 1.10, 28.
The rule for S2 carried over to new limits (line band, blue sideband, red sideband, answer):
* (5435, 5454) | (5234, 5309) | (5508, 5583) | -0.21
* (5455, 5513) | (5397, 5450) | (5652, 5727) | 6.15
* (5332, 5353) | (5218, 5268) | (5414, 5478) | 1.70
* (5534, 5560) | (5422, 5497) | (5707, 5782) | 2.14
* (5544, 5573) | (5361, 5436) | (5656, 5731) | 5.27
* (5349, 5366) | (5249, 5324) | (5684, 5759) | 1.37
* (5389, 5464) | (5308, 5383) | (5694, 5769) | 0.47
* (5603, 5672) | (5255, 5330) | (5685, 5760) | 7.90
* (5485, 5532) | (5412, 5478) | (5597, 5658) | 2.60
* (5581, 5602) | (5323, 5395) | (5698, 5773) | 1.61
